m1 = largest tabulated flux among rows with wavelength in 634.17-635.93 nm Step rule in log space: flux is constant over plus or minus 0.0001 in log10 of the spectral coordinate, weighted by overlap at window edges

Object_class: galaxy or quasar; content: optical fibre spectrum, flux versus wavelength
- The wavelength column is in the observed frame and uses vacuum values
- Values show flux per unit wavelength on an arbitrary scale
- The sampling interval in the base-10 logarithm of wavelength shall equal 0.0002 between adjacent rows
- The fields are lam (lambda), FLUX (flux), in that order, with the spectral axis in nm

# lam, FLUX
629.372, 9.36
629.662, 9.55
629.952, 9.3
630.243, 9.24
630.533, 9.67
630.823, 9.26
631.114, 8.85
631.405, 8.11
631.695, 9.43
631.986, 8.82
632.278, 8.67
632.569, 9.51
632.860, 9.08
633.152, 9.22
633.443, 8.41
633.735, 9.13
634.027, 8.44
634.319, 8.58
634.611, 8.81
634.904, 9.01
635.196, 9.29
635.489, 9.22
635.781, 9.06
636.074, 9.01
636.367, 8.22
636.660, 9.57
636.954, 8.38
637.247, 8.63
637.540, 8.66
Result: 9.29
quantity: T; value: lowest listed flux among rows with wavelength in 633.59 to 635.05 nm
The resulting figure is 8.44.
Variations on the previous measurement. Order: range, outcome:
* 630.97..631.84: 8.11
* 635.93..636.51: 8.22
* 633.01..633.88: 8.41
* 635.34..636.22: 9.01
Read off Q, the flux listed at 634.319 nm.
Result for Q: 8.58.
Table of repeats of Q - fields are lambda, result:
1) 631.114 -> 8.85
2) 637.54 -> 8.66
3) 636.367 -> 8.22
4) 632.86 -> 9.08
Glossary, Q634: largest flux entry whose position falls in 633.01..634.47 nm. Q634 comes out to 9.22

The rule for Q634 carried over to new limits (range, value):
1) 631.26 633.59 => 9.51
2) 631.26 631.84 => 9.43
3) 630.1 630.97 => 9.67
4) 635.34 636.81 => 9.57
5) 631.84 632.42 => 8.82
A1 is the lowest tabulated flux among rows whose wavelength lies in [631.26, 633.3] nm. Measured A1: 8.11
